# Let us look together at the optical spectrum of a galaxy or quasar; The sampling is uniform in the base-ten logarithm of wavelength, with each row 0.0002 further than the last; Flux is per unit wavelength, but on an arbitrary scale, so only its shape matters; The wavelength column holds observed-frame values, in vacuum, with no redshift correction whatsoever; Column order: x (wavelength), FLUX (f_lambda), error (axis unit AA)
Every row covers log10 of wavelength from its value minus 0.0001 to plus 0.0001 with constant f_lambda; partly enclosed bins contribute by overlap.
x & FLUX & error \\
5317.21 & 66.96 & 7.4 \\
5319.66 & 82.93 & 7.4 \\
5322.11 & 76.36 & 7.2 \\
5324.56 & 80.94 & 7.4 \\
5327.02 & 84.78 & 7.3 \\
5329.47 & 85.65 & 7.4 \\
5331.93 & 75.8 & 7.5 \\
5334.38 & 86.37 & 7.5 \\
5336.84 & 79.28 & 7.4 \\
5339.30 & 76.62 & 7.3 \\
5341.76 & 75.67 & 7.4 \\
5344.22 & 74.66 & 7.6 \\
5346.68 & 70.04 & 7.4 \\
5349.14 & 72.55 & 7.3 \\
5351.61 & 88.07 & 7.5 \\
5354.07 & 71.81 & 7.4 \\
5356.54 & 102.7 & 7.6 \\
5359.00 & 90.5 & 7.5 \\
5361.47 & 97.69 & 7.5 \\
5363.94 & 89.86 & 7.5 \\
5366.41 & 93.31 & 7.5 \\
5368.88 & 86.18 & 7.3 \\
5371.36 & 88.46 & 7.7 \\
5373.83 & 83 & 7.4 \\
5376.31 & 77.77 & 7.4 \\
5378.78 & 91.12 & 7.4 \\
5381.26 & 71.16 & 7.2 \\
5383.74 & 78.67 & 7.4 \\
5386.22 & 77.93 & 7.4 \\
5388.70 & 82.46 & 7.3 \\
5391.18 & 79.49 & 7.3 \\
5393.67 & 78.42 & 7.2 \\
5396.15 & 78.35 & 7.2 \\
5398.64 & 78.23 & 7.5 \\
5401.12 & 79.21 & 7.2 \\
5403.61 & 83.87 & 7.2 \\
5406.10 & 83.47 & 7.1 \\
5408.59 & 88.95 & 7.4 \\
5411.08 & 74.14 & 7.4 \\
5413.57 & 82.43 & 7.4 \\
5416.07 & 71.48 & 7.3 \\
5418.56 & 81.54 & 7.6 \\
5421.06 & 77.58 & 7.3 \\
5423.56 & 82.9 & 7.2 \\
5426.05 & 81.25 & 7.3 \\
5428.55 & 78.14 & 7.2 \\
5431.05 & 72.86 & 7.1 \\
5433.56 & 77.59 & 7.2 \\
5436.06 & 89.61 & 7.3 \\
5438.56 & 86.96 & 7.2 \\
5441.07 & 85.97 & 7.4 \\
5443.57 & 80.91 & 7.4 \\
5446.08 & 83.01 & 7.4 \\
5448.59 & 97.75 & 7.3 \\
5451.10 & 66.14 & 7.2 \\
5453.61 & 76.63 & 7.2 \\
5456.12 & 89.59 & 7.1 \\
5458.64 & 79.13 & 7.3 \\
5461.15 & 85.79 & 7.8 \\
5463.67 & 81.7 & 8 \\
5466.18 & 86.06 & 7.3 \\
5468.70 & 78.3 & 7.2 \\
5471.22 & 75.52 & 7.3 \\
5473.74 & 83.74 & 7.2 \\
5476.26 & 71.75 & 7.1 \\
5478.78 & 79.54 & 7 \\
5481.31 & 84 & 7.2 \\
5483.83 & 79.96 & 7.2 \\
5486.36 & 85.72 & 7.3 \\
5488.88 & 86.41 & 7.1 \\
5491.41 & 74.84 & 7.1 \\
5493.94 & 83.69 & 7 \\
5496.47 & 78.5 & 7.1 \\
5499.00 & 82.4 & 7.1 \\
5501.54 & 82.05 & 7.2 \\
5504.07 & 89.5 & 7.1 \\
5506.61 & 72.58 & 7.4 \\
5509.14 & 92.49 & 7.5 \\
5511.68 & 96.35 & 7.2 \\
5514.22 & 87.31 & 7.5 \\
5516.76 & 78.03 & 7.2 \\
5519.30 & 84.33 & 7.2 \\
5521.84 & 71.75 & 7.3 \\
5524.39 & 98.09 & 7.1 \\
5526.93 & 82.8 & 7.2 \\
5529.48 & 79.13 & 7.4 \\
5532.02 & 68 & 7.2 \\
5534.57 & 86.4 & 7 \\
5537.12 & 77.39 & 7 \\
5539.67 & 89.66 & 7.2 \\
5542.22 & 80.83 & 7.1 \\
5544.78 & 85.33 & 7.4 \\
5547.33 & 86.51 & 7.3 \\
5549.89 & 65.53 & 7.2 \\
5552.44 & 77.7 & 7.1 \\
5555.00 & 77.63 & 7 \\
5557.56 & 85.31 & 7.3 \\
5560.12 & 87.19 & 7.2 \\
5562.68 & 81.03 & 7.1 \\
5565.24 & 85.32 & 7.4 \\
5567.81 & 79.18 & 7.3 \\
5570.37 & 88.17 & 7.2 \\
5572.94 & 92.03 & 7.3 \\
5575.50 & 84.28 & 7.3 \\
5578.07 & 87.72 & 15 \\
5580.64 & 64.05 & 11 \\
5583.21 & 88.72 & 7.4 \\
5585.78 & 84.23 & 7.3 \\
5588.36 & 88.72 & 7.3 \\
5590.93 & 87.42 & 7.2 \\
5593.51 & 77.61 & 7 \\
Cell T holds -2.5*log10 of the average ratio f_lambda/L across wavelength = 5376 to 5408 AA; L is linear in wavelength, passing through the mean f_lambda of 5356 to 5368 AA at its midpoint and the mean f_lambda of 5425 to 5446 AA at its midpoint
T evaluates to 0.11 mag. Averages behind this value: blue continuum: 94.2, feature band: 80.3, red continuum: 81.7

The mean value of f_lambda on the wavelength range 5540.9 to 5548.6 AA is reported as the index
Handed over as 84.2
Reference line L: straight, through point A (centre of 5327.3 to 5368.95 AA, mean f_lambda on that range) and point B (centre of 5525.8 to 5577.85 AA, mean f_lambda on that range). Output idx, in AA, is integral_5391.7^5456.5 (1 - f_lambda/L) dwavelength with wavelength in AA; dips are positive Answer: 1.5 AA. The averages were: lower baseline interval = 83.3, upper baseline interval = 82.1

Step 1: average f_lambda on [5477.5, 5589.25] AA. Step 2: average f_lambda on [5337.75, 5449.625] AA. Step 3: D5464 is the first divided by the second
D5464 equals 1.0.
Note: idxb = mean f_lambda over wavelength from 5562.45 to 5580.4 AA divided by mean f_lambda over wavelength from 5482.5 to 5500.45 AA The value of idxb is 1.0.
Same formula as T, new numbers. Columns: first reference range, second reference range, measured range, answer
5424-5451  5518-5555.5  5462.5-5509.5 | 0.01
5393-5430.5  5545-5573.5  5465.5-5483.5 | 0.02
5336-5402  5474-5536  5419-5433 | 0.05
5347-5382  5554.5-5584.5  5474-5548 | 0.02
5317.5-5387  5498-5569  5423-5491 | 0.01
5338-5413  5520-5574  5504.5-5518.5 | -0.04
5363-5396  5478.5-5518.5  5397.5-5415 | 0.02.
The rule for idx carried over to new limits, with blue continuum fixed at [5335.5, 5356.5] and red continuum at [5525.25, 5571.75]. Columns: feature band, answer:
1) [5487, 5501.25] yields -0.18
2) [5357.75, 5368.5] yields -1.98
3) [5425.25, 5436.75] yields -0.02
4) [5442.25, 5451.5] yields -0.45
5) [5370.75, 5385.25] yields -0.57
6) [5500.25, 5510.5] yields -0.46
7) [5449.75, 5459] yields 0.20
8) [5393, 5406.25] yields -0.24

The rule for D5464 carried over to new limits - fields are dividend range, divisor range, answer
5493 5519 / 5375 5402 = 1.06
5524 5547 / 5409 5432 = 1.05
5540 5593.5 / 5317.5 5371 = 1.00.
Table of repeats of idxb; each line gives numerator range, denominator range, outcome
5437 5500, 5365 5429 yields 1.01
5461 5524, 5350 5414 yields 0.98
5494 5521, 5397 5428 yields 1.05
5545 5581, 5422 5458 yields 1.00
